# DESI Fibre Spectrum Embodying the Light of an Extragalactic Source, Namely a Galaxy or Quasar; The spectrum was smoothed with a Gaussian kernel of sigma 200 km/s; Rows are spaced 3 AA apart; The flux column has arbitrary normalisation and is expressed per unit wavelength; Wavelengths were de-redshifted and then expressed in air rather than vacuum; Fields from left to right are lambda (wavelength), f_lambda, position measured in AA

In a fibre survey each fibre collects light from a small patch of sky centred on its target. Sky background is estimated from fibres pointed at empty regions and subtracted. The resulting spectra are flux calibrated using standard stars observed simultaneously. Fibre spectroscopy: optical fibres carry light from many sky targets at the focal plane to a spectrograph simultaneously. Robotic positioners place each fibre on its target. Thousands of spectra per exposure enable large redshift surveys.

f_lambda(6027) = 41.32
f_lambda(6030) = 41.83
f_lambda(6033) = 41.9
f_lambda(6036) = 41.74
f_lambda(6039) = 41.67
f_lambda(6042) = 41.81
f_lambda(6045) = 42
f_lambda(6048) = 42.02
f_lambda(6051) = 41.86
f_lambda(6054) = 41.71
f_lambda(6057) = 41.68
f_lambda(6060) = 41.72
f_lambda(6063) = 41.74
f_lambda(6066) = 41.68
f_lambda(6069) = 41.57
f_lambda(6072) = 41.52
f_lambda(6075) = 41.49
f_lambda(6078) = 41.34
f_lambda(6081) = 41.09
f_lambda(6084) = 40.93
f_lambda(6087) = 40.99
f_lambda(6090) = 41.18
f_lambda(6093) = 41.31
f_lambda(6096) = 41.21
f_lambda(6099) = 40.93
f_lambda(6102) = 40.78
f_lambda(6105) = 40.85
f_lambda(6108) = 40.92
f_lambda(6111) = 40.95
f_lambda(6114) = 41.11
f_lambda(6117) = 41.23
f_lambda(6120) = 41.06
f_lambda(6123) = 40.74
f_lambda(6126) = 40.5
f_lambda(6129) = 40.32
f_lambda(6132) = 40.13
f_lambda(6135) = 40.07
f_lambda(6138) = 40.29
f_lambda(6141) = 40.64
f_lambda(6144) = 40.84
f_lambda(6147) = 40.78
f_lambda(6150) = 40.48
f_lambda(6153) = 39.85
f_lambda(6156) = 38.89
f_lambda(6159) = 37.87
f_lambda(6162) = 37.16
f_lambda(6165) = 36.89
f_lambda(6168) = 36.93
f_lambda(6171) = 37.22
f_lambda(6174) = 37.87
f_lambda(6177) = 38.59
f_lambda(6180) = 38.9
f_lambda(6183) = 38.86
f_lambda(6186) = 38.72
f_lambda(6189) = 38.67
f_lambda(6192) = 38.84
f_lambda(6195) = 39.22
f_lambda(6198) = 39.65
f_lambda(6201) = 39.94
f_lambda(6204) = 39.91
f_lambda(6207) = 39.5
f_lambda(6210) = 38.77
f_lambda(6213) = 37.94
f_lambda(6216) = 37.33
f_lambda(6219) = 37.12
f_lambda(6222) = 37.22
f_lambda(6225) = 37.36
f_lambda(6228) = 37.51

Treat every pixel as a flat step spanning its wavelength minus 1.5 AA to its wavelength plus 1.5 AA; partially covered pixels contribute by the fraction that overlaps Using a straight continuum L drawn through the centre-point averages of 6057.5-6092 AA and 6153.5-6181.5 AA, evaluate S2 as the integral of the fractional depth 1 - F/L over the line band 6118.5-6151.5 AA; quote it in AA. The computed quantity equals -1.2 AA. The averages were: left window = 41.4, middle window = 40.5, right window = 37.9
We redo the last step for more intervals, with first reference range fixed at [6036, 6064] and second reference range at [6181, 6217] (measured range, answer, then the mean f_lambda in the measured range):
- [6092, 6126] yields -0.3 AA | 41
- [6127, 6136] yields 0.0 AA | 40.2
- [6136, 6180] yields 1.0 AA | 38.9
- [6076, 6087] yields 0.0 AA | 41.1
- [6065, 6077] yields 0.0 AA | 41.6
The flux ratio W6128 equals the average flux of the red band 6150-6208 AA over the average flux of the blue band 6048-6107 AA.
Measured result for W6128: 0.9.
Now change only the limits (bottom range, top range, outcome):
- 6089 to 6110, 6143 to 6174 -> 0.94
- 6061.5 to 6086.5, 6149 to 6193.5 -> 0.93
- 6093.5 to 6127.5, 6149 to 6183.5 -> 0.93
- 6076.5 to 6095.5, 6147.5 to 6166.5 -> 0.94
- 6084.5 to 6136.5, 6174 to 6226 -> 0.95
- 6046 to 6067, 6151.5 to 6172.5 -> 0.91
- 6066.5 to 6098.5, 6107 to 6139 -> 0.99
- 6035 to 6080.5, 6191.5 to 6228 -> 0.92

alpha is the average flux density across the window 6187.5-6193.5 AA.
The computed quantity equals 38.8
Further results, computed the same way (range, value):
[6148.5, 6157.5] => 39.7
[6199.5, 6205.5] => 39.9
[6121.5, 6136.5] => 40.4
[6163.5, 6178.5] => 37.5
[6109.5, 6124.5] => 41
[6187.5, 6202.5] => 39.3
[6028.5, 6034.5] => 41.9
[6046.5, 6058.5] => 41.8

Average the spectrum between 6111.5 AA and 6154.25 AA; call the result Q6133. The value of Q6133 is 40.6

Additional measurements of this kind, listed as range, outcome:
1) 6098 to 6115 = 40.9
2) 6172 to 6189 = 38.6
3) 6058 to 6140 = 41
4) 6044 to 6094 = 41.5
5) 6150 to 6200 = 38.5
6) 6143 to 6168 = 38.9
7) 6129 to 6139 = 40.2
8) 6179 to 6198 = 38.9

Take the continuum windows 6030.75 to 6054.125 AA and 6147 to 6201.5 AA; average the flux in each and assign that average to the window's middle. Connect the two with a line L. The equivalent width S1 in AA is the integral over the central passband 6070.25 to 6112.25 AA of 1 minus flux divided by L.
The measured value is -0.5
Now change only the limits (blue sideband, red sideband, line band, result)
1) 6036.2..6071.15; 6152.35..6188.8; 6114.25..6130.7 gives -0.5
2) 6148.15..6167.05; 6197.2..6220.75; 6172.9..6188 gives 0.0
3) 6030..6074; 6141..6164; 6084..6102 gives -0.1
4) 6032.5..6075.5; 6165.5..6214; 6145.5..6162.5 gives 0.1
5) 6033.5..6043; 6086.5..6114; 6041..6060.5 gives -0.1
